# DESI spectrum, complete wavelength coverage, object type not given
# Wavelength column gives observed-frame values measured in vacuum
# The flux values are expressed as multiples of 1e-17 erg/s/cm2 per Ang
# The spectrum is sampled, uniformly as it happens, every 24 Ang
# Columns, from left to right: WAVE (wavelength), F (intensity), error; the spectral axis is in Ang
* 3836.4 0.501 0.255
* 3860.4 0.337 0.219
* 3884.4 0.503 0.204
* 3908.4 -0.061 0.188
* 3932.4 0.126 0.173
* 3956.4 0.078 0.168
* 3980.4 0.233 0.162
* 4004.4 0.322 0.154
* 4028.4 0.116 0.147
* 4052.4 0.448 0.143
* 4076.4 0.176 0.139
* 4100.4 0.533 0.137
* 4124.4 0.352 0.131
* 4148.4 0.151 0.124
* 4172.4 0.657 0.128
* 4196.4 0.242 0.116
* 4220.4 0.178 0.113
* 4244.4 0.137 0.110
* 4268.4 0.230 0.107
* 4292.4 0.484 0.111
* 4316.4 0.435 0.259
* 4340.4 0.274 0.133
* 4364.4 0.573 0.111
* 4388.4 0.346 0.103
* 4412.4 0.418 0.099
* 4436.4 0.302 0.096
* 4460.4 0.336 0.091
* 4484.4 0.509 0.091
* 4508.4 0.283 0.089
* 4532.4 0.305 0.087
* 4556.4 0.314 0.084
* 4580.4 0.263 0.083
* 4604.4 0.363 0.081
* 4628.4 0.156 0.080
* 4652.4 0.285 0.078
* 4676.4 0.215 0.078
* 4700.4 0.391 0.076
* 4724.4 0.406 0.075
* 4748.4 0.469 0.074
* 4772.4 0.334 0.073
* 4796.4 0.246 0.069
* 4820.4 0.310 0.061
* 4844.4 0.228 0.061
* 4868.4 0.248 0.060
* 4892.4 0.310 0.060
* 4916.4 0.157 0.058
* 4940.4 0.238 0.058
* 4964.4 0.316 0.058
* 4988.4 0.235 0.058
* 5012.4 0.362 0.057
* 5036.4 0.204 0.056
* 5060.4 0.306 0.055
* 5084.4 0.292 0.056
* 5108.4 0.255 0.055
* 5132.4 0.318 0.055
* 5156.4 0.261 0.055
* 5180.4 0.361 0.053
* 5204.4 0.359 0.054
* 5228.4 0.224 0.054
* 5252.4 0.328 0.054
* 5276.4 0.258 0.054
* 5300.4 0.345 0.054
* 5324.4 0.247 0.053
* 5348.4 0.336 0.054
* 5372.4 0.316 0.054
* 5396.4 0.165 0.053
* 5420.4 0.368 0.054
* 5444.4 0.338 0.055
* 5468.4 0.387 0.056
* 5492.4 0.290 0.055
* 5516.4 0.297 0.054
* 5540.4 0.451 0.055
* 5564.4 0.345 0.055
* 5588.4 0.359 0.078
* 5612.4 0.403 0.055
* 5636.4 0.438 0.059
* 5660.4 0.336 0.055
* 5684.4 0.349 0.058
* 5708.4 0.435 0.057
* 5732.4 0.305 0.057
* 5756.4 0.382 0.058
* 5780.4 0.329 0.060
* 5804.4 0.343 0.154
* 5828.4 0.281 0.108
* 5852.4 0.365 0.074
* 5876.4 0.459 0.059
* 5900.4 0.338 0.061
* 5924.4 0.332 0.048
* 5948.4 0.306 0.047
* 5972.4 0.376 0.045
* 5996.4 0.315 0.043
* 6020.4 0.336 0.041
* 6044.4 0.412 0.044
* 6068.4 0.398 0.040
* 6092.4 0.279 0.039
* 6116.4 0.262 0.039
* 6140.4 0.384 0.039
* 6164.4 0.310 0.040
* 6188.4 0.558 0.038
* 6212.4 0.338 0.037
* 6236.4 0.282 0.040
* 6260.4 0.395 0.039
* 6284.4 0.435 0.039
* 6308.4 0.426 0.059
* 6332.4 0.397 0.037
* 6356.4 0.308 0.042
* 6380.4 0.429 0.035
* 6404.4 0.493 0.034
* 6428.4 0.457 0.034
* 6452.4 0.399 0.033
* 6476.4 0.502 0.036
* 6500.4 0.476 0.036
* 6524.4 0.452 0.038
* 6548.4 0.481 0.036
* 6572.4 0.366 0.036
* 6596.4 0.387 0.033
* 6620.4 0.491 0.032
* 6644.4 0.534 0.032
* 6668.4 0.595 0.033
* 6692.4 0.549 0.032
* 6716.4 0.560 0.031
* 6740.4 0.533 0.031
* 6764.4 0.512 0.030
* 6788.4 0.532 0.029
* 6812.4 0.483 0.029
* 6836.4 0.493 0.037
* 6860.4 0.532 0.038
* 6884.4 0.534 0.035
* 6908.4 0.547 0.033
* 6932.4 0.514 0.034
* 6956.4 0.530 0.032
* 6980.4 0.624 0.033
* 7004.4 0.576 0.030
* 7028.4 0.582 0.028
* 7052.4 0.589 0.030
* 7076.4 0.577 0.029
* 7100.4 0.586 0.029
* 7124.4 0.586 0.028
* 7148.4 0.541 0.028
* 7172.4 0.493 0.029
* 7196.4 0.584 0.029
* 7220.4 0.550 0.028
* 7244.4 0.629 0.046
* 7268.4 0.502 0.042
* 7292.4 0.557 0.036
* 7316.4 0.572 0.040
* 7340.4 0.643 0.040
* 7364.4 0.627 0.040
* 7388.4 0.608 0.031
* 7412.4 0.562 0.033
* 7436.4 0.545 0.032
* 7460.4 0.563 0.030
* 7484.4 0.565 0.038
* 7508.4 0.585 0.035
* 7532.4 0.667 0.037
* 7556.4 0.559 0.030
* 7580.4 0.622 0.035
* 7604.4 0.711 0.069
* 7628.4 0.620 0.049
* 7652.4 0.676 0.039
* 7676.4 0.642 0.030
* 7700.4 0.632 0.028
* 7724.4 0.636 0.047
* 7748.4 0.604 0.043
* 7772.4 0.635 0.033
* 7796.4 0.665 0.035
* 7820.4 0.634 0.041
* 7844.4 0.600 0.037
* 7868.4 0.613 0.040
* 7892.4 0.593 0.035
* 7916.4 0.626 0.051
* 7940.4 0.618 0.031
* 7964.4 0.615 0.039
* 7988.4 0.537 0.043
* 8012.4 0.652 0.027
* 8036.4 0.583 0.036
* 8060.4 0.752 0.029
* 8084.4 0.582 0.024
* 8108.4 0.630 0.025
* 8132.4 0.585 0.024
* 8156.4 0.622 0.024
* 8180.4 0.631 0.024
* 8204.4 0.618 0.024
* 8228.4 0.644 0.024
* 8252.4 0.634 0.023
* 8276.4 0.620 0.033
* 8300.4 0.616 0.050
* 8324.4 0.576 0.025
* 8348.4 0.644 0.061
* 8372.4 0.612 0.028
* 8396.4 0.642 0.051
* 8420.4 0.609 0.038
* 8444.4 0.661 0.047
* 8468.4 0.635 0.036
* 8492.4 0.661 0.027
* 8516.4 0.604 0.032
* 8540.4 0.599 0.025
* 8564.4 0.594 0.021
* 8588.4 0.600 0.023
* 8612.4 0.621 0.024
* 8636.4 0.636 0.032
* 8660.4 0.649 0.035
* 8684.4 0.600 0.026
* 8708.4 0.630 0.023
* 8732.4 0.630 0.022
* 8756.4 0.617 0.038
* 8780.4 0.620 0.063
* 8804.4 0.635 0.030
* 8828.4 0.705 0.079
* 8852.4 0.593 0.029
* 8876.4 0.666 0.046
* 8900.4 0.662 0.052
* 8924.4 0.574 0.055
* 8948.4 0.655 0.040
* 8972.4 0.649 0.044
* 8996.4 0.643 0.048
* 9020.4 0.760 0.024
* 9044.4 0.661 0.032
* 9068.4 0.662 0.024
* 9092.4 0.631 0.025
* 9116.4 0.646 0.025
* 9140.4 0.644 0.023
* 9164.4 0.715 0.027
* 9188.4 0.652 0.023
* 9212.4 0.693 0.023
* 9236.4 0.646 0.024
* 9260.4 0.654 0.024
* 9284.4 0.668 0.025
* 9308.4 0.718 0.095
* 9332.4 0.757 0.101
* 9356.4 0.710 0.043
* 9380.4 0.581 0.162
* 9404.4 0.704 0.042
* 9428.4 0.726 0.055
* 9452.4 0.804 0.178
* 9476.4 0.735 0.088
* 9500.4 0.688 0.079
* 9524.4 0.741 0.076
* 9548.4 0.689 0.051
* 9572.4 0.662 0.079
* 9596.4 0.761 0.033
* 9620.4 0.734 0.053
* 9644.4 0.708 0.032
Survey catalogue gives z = 0.658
